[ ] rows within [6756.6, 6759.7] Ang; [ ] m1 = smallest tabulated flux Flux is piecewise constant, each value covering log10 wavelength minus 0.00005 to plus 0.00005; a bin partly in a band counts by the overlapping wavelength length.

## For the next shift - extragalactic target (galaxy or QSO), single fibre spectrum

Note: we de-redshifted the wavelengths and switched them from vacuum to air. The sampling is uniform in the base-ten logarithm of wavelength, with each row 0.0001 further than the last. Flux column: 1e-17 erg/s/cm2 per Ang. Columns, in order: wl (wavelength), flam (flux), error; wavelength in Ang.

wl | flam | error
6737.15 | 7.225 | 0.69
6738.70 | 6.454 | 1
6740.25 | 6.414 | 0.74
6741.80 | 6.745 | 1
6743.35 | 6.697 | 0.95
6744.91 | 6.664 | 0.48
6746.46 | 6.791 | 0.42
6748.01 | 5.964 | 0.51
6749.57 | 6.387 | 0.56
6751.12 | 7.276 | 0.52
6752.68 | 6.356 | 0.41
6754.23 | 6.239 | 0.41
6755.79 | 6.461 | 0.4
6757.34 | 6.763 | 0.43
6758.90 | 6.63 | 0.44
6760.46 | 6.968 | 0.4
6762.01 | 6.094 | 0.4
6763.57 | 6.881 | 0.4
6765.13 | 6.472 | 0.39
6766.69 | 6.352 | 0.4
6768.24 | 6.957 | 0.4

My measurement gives 6.63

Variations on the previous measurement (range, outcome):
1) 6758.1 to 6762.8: 6.094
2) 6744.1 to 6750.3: 5.964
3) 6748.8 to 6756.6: 6.239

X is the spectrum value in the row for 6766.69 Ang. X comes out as 6.352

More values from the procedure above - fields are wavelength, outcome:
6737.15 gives 7.225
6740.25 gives 6.414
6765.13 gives 6.472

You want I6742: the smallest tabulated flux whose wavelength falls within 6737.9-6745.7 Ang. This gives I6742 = 6.414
